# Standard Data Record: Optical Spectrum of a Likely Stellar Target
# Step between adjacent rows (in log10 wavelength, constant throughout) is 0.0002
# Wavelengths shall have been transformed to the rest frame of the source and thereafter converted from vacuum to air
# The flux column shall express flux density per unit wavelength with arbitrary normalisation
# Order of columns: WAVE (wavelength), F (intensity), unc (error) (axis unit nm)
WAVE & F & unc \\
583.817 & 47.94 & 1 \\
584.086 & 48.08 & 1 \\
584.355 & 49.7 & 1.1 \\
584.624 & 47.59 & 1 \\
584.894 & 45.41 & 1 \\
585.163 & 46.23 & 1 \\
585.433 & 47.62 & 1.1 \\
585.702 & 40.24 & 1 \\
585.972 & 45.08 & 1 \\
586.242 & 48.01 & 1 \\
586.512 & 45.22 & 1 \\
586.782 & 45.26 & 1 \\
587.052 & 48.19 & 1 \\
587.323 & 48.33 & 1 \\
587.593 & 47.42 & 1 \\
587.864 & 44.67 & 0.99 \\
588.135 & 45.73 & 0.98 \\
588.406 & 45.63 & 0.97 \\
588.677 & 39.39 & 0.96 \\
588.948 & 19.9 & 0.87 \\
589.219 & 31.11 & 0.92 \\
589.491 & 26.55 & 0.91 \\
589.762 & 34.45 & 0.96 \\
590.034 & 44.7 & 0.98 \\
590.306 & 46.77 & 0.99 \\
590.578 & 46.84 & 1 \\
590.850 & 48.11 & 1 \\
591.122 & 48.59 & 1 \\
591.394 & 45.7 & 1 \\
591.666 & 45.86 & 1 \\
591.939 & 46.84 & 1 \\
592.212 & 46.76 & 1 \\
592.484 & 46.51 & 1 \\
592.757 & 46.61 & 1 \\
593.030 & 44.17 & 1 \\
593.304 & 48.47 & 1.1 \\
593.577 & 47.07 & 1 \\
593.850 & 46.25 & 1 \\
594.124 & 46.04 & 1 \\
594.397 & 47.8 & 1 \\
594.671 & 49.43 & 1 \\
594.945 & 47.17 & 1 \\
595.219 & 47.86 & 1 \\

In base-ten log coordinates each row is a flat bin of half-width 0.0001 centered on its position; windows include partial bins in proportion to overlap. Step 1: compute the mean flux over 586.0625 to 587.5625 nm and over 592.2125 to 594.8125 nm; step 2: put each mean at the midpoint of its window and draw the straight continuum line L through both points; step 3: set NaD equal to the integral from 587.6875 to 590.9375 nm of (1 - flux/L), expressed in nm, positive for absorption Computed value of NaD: 0.52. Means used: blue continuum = 47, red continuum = 46.9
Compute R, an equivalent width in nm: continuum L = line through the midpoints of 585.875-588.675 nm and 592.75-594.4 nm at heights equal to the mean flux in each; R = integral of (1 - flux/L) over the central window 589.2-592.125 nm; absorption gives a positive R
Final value 0.22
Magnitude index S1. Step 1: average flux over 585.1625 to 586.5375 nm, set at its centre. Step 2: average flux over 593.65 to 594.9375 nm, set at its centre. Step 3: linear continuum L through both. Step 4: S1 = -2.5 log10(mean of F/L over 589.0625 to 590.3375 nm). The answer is 0.284 mag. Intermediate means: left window 45.3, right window 47.4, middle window 35.6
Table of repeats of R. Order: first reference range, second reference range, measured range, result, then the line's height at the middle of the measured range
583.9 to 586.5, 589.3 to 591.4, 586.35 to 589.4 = 0.18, 44.2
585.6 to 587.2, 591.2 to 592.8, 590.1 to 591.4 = -0.03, 46.2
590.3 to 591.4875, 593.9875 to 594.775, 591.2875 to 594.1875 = 0.07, 47.5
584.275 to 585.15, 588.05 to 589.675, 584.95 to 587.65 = -0.25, 42.3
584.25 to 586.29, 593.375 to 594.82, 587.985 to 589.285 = 0.28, 46.6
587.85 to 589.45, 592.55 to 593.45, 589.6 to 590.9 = -0.11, 40.2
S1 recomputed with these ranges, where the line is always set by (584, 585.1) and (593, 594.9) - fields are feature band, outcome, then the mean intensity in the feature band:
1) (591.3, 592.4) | 0.02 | 46.3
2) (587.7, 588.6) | 0.06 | 45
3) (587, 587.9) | 0.00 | 47.3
